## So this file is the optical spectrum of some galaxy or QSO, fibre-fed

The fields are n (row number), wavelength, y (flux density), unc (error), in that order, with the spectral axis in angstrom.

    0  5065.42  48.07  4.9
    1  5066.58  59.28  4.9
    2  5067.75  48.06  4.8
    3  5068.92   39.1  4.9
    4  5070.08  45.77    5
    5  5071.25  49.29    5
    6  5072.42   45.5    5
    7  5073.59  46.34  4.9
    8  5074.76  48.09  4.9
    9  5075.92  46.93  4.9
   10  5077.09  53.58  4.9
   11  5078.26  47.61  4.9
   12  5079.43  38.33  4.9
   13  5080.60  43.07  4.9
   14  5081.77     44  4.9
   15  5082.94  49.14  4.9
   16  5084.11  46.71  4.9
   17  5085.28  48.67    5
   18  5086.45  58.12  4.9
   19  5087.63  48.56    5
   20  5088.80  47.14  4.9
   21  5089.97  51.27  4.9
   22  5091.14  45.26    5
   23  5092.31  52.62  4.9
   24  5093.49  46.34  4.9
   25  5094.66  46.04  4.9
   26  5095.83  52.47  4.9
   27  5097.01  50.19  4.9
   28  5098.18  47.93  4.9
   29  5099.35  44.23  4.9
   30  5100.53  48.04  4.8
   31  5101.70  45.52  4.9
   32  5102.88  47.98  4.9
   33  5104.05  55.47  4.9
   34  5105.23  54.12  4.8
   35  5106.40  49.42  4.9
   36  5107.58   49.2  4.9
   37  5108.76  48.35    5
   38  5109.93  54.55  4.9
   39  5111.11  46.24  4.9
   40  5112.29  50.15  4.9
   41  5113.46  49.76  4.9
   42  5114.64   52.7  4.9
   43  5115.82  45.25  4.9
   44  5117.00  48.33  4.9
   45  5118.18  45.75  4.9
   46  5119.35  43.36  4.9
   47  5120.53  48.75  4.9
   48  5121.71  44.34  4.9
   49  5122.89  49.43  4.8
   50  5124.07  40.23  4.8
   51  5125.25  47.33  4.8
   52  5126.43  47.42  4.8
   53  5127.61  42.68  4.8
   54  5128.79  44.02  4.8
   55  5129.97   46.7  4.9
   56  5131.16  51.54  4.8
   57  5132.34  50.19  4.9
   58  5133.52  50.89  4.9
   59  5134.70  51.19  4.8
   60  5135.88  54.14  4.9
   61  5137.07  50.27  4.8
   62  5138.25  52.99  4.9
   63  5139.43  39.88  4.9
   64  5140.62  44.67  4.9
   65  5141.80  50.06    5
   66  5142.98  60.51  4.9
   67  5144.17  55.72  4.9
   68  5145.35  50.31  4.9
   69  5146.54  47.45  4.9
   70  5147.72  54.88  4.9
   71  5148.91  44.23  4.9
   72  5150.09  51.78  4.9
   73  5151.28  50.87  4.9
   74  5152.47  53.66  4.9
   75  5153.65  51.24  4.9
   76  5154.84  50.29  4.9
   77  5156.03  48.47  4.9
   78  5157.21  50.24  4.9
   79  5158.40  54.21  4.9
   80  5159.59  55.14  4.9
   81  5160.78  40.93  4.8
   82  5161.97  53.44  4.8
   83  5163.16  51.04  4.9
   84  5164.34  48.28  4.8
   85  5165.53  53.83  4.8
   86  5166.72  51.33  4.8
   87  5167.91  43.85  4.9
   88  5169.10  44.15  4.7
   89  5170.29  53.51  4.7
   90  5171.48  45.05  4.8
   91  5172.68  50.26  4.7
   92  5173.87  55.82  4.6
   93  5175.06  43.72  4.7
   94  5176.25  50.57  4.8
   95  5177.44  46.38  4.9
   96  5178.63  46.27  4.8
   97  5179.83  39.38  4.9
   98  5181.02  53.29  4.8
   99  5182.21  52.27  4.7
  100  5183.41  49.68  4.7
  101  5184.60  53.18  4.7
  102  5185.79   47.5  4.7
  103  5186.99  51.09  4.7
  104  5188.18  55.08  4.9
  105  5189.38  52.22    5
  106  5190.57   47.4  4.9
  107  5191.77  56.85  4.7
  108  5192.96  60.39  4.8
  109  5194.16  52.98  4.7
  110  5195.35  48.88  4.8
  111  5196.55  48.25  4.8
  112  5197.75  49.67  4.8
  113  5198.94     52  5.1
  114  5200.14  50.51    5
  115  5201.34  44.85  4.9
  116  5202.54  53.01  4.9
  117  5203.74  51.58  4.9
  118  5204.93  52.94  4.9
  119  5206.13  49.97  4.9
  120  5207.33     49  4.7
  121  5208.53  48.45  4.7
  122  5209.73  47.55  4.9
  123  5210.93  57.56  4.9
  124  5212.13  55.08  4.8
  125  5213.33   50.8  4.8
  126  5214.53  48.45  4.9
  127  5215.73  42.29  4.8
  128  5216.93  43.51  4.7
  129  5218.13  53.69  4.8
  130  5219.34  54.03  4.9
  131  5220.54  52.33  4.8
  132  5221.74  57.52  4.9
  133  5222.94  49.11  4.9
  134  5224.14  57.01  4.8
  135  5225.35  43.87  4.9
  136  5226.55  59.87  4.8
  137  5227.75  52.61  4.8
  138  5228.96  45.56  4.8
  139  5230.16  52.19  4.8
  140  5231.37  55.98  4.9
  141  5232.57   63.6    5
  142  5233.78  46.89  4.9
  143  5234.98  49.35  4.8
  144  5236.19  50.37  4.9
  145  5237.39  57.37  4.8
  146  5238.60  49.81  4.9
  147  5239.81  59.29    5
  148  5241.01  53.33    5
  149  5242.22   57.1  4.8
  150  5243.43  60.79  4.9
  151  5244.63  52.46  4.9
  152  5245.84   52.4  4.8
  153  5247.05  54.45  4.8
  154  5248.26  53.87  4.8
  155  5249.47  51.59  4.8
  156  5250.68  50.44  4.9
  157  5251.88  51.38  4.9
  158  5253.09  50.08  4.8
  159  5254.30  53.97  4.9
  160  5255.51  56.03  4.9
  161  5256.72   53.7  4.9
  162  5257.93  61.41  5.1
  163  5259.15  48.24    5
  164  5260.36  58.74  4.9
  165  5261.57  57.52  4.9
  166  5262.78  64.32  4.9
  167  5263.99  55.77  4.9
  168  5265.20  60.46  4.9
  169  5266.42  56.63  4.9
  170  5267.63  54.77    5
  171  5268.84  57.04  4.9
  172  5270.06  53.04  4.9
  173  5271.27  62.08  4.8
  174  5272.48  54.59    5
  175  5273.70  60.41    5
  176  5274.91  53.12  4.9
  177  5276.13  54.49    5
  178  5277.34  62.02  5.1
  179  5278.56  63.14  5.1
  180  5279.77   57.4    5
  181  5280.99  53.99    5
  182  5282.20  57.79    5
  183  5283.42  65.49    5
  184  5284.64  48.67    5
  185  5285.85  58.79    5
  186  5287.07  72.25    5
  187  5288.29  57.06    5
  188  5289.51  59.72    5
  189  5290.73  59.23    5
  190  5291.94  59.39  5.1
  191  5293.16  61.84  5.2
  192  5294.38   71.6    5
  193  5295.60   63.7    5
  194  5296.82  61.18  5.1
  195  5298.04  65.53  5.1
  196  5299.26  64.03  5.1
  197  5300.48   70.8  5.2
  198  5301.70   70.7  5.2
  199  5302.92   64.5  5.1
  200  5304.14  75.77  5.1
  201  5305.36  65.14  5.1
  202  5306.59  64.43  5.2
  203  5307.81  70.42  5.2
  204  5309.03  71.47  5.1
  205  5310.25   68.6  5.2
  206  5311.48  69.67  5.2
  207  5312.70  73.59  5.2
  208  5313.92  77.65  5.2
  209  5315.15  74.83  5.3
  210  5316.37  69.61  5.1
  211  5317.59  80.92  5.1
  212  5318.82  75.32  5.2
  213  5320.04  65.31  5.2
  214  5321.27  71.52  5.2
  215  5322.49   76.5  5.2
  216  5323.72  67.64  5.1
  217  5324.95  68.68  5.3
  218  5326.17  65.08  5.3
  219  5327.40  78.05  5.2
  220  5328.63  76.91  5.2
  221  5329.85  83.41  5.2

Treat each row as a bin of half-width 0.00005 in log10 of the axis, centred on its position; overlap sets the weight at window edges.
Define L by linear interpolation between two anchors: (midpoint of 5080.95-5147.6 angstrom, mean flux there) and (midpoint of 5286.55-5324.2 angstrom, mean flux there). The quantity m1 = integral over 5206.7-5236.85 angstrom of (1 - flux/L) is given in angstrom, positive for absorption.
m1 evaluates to 4.2 angstrom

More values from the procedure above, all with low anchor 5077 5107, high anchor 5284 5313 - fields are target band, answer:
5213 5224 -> 1.55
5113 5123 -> 0.62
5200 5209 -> 1.18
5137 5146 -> 0.33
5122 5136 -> 1.03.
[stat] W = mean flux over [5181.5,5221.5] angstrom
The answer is 51.1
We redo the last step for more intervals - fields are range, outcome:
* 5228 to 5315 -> 59.2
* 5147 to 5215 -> 50.4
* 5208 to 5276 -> 53.8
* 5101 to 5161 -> 49.3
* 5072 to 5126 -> 48.1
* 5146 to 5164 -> 50.5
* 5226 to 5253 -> 53.6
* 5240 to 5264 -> 54.9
